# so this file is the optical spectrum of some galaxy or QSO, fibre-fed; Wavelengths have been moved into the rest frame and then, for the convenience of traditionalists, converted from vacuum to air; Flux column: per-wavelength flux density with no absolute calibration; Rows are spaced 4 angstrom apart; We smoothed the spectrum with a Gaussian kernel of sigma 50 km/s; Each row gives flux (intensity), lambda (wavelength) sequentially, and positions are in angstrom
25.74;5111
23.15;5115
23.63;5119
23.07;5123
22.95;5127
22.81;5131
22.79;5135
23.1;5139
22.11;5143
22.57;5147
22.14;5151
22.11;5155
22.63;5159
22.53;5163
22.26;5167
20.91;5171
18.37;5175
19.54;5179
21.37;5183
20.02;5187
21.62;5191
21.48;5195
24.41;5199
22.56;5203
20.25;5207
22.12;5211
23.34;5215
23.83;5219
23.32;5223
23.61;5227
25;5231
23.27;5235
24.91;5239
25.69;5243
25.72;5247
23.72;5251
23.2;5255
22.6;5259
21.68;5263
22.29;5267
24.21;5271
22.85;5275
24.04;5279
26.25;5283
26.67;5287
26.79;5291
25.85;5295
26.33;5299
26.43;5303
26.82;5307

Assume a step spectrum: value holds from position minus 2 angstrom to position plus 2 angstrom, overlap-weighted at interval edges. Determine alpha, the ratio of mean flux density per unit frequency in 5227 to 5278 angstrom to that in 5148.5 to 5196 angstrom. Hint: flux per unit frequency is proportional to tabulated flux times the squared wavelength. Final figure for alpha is 1.15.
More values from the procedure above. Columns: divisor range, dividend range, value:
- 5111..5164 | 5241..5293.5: 1.12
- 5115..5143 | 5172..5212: 0.94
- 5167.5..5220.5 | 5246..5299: 1.17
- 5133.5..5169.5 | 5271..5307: 1.20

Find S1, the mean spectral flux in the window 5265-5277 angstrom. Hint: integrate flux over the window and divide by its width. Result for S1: 23.1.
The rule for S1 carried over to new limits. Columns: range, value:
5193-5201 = 22.9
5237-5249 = 25.4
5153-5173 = 22.1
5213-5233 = 23.8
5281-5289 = 26.5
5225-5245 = 24.5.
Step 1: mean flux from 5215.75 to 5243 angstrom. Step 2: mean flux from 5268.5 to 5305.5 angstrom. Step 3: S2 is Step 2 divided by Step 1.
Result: 1.1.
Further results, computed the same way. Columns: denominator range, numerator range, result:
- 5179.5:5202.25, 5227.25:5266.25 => 1.10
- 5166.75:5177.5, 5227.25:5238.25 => 1.20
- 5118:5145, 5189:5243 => 1.01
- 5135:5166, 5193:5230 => 1.02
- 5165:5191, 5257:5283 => 1.13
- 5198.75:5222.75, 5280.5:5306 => 1.16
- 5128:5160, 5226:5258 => 1.08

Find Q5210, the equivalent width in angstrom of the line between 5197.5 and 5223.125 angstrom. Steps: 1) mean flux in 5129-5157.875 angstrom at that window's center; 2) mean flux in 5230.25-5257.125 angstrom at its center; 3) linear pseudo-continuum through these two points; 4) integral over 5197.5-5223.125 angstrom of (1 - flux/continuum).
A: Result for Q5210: 1.1 angstrom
